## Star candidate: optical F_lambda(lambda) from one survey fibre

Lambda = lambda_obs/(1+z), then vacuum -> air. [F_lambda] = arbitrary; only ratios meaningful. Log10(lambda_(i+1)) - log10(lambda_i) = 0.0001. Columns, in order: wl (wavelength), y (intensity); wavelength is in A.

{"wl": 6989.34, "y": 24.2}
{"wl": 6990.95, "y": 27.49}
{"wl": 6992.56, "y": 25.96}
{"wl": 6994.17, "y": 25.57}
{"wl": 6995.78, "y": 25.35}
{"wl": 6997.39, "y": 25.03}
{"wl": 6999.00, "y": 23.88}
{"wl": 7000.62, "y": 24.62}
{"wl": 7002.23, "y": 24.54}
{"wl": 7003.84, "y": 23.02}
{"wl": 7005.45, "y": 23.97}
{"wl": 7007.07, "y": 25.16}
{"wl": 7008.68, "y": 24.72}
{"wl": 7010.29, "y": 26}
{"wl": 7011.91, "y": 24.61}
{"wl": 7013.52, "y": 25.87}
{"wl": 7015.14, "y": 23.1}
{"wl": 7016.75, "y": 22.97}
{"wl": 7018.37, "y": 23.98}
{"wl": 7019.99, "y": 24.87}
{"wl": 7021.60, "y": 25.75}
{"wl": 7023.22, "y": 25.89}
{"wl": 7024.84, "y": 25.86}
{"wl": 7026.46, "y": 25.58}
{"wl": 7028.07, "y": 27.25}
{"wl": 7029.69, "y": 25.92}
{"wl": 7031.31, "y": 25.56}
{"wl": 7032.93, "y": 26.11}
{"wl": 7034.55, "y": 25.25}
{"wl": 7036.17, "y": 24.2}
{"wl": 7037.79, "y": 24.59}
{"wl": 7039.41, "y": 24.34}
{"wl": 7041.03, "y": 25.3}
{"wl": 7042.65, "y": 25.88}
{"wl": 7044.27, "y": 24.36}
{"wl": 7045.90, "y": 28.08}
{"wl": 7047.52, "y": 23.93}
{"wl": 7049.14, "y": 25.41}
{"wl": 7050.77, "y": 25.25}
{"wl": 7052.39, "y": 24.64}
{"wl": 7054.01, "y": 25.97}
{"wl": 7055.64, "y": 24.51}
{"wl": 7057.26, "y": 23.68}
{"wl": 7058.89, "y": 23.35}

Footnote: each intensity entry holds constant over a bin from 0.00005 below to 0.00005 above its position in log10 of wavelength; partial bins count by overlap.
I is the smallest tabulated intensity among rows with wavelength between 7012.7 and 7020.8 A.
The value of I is 22.97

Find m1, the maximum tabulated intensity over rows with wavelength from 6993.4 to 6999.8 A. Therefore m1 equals 25.57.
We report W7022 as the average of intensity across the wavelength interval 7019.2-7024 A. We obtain 25.5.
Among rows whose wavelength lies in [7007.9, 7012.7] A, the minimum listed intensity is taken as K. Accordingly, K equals 24.61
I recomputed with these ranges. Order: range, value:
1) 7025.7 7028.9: 25.58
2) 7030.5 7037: 24.2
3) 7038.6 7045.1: 24.34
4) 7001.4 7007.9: 23.02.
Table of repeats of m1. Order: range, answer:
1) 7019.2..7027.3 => 25.89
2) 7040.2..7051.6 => 28.08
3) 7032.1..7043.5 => 26.11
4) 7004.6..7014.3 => 26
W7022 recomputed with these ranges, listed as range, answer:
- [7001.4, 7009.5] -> 24.3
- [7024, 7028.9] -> 26.2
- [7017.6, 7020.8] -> 24.5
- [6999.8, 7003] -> 24.5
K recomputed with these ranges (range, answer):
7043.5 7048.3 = 23.93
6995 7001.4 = 23.88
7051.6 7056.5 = 24.51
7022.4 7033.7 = 25.56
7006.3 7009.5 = 24.72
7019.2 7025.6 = 24.87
